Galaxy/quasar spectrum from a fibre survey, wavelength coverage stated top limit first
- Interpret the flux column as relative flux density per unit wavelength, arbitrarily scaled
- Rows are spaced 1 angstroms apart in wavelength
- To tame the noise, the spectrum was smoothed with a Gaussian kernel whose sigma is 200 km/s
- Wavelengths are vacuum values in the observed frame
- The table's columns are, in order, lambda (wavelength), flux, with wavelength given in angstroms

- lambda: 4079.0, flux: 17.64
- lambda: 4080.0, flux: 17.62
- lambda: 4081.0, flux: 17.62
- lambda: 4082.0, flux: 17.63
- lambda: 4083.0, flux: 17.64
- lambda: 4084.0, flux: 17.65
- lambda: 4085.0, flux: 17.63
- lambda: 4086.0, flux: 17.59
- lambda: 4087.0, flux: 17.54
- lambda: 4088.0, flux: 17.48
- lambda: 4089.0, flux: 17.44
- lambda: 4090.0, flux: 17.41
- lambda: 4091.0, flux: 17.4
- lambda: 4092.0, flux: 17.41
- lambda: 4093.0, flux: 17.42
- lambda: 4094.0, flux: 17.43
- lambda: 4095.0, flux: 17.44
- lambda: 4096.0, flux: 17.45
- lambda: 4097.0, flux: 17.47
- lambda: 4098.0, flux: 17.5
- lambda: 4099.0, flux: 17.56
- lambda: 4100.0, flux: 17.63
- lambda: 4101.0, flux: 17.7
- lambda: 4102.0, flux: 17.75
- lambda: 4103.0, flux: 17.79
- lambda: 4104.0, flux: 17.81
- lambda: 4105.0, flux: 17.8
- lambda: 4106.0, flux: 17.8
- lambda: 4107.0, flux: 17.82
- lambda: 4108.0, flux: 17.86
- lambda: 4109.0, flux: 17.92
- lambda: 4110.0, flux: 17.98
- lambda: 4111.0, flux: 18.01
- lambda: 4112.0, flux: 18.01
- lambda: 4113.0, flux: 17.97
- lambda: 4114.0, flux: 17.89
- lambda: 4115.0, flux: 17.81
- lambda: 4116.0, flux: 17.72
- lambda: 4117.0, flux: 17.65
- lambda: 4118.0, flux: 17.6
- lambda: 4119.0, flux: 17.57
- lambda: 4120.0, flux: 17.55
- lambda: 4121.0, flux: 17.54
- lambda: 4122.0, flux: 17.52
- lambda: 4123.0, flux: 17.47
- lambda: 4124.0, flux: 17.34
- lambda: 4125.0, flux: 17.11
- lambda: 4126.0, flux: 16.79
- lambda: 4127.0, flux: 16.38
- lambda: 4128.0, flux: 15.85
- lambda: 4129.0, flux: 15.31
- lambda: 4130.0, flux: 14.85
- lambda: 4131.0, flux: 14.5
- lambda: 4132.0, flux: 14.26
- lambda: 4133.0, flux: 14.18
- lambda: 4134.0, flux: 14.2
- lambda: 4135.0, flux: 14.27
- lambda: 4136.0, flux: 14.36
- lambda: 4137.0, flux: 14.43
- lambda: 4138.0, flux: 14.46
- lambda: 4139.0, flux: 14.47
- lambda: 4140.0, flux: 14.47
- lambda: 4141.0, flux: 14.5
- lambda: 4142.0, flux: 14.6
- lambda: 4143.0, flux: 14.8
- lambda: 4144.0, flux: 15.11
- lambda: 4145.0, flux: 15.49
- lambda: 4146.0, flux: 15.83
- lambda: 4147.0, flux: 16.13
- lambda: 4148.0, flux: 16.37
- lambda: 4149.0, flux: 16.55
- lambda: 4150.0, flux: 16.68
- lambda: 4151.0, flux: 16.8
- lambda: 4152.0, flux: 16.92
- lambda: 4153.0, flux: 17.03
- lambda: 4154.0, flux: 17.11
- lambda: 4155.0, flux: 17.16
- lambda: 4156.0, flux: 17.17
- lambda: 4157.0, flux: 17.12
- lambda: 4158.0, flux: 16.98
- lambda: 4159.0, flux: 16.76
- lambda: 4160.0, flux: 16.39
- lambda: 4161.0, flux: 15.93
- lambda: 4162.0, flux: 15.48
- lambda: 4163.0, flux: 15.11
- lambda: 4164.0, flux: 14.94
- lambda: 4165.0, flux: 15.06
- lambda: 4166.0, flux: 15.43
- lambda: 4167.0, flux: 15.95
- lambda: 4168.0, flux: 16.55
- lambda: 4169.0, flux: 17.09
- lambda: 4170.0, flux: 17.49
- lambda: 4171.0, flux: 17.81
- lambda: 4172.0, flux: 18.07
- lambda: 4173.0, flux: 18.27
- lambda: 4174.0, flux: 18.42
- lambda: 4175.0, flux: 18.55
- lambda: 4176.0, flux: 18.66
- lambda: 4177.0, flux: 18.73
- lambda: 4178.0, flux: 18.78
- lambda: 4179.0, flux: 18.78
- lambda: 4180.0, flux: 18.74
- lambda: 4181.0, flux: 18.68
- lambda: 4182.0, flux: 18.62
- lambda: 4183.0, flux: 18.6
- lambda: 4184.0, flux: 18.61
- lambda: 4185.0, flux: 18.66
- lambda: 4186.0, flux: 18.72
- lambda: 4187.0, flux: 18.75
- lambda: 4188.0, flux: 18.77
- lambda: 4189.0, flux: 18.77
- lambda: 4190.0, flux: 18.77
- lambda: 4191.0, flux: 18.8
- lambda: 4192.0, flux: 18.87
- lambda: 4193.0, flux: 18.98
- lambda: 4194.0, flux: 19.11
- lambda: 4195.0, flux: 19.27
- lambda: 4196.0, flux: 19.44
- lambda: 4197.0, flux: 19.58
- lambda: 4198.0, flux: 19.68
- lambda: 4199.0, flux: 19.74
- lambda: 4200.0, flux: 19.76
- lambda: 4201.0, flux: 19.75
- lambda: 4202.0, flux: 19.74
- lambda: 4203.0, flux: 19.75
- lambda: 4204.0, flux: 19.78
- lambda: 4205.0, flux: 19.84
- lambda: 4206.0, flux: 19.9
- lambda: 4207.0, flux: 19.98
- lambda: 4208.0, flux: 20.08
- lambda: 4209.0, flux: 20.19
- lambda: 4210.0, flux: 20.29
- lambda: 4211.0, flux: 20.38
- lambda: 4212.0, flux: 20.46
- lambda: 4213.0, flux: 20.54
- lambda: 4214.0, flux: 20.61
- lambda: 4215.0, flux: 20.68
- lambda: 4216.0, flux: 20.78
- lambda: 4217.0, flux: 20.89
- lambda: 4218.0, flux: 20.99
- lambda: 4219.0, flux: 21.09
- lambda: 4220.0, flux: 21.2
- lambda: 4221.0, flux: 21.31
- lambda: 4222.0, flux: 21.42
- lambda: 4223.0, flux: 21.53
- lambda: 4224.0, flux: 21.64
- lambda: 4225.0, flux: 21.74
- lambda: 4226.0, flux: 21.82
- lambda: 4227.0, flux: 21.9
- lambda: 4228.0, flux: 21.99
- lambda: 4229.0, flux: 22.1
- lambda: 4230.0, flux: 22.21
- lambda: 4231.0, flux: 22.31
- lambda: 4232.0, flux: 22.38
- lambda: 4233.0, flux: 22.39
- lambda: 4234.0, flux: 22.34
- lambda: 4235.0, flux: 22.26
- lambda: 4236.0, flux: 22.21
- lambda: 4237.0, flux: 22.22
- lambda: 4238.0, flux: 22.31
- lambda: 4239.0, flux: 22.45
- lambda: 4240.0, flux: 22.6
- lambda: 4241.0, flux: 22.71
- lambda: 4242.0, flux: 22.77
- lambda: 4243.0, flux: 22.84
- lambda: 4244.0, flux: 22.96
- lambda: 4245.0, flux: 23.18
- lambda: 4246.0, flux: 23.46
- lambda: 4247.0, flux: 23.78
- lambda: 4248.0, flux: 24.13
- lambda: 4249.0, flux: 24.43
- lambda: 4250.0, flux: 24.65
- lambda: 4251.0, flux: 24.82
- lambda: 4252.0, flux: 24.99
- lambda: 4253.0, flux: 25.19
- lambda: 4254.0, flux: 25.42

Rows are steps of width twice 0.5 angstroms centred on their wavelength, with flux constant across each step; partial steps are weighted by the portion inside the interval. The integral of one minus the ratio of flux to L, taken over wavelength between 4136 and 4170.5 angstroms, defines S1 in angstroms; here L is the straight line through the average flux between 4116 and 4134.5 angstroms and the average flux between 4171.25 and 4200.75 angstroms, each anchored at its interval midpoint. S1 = 3.1 angstroms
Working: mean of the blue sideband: 16.4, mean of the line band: 15.9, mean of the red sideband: 18.9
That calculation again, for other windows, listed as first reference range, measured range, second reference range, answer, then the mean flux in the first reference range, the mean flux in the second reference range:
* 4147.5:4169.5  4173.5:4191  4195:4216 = -0.46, 16.4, 20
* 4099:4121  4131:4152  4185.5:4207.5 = 3.70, 17.8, 19.4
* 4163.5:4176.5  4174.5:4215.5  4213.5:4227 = -0.51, 17.1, 21.2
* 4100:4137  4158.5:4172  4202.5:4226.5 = 1.81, 16.9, 20.7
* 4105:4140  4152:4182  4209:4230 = 2.36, 16.5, 21.2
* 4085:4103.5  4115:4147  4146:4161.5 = 2.34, 17.5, 16.7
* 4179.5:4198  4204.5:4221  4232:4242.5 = 0.10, 18.9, 22.4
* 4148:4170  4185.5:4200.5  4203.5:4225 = -0.08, 16.4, 20.7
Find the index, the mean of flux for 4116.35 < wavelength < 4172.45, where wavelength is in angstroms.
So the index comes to 16.1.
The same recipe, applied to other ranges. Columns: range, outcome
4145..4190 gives 17.3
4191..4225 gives 20.2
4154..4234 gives 19.2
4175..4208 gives 19.1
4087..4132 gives 17.3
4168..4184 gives 18.3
